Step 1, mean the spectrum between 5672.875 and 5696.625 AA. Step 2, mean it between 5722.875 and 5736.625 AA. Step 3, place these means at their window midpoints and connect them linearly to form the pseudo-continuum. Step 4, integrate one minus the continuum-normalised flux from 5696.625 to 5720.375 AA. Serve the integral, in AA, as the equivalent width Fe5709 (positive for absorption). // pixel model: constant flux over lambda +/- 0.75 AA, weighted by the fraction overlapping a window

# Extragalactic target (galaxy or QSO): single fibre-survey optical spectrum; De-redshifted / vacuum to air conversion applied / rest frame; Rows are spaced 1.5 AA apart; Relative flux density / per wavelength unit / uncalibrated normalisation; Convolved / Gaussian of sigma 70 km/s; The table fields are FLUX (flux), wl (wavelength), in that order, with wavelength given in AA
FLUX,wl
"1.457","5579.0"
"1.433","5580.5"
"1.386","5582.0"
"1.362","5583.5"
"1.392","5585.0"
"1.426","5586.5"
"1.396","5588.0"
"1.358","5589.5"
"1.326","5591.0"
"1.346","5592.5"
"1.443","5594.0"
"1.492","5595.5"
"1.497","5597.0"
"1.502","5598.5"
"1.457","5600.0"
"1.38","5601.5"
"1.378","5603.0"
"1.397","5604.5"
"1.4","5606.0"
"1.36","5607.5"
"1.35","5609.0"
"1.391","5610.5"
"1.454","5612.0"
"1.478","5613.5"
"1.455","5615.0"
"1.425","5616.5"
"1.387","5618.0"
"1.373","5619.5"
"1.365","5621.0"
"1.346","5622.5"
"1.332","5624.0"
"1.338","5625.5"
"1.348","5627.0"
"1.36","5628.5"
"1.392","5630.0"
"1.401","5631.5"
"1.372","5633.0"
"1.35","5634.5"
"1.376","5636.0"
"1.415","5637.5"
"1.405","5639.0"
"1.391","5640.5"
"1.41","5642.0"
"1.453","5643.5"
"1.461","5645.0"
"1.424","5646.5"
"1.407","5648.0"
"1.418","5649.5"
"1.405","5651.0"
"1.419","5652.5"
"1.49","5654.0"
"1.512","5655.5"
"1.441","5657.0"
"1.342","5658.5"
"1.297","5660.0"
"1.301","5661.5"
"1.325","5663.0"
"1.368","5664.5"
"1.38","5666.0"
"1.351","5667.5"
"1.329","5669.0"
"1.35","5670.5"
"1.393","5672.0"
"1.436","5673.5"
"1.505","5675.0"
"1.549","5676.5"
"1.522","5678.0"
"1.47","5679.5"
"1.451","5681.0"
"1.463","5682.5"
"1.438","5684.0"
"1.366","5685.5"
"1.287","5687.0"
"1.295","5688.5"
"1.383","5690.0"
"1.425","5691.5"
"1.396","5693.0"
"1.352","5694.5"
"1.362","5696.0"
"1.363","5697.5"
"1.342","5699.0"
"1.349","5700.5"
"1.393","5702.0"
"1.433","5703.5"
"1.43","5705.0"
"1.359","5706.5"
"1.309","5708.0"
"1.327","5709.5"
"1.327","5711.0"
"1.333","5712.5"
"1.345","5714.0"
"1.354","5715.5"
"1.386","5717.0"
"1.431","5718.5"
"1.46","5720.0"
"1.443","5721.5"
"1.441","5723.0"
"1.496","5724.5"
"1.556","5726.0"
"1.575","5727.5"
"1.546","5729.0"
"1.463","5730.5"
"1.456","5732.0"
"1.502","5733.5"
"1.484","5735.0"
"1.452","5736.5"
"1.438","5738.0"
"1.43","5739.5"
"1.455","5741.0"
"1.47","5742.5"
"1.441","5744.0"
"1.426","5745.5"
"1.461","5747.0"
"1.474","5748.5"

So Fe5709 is 1.5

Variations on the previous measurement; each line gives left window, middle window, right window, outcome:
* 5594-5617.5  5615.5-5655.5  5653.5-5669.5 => 0.06 AA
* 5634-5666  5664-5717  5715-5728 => 1.74 AA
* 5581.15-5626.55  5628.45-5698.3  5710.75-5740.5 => 1.12 AA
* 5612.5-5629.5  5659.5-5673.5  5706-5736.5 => 0.55 AA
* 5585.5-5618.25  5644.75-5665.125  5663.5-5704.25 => 0.06 AA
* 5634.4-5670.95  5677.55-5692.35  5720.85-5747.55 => 0.19 AA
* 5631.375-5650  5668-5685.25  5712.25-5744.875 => -0.20 AA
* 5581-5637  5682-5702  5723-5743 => 1.16 AA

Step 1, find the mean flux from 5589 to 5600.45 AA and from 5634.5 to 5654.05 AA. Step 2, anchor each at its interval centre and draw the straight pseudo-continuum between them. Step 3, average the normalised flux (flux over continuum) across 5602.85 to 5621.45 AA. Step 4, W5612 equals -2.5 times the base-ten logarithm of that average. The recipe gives 0.017 mag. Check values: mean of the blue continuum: 1.43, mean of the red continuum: 1.42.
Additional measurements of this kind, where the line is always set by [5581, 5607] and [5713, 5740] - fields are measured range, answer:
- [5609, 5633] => 0.023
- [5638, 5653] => 0.006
